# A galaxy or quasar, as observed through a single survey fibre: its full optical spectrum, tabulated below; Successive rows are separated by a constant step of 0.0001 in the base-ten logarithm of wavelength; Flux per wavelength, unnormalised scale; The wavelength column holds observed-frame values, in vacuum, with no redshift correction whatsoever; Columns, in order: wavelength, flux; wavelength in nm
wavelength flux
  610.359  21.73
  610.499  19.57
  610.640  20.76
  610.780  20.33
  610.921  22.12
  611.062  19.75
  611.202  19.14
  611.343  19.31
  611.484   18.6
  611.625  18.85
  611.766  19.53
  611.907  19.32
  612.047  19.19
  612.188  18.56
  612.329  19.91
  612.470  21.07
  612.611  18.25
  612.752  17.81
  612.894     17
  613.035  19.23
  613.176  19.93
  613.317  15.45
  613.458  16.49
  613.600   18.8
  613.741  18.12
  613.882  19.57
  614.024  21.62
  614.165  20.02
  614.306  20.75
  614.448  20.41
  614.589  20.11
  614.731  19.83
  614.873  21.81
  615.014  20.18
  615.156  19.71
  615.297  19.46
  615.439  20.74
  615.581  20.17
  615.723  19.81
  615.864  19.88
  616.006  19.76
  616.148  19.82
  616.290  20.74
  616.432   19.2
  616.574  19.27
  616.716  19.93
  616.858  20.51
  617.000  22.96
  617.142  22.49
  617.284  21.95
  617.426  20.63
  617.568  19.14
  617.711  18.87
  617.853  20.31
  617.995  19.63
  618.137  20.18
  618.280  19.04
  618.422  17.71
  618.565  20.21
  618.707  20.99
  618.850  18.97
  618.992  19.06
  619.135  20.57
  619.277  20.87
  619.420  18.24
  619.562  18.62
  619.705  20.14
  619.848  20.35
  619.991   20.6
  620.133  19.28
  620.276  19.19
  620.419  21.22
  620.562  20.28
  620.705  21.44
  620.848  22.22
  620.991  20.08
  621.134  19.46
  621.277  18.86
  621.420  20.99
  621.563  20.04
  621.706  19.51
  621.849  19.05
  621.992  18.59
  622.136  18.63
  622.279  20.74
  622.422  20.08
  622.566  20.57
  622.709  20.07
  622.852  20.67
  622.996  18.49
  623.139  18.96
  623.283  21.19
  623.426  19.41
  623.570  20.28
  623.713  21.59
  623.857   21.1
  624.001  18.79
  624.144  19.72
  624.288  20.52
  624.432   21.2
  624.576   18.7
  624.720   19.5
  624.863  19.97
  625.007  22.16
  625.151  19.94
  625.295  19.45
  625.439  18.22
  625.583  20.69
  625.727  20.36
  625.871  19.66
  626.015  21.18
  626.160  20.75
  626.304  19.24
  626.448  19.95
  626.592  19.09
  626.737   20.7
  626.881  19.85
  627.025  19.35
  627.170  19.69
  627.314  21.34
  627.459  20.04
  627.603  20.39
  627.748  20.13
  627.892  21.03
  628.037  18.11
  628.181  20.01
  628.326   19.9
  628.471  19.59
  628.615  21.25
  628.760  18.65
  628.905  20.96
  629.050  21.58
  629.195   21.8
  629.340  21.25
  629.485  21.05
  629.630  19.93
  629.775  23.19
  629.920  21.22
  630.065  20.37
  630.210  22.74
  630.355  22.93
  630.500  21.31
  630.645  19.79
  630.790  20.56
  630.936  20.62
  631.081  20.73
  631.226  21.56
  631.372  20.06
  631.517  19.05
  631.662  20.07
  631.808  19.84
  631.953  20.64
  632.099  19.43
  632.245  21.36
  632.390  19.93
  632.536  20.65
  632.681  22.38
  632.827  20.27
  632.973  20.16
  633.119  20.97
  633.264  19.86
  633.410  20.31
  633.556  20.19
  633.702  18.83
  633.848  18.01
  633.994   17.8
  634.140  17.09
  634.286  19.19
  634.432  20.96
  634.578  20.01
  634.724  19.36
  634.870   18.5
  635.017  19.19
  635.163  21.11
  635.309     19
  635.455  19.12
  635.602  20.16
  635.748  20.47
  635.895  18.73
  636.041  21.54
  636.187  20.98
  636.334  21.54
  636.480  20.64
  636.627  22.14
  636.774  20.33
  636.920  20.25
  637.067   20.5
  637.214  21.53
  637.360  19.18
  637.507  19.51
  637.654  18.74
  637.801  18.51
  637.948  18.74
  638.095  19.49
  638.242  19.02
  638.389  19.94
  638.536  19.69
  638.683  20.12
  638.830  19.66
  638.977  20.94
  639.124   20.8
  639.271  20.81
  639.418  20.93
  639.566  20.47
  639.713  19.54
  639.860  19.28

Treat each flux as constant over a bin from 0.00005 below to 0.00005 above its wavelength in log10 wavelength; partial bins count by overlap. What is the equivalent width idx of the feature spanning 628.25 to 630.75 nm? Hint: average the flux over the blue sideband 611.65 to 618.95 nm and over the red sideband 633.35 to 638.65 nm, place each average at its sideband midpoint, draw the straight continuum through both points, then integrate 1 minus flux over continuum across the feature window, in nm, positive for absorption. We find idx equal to -0.17 nm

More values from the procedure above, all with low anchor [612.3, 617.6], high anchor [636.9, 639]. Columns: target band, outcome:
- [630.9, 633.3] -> -0.09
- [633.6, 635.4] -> 0.05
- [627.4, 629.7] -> -0.07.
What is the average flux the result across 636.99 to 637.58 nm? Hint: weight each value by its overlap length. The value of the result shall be 20.2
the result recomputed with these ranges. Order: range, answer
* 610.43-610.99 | 20.7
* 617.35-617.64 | 19.9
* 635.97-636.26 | 21.3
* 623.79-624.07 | 19.9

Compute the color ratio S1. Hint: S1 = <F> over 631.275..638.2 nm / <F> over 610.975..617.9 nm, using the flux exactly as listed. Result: 1.0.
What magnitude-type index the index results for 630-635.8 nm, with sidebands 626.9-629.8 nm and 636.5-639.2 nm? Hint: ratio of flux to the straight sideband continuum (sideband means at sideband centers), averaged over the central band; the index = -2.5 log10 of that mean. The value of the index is 0.00 mag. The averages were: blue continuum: 20.4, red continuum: 20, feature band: 20.1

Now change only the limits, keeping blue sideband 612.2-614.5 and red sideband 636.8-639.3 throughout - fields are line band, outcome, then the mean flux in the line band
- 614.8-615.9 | -0.06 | 20.2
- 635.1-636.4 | -0.03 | 20.3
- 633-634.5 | 0.02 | 19.3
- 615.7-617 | -0.05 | 20.1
